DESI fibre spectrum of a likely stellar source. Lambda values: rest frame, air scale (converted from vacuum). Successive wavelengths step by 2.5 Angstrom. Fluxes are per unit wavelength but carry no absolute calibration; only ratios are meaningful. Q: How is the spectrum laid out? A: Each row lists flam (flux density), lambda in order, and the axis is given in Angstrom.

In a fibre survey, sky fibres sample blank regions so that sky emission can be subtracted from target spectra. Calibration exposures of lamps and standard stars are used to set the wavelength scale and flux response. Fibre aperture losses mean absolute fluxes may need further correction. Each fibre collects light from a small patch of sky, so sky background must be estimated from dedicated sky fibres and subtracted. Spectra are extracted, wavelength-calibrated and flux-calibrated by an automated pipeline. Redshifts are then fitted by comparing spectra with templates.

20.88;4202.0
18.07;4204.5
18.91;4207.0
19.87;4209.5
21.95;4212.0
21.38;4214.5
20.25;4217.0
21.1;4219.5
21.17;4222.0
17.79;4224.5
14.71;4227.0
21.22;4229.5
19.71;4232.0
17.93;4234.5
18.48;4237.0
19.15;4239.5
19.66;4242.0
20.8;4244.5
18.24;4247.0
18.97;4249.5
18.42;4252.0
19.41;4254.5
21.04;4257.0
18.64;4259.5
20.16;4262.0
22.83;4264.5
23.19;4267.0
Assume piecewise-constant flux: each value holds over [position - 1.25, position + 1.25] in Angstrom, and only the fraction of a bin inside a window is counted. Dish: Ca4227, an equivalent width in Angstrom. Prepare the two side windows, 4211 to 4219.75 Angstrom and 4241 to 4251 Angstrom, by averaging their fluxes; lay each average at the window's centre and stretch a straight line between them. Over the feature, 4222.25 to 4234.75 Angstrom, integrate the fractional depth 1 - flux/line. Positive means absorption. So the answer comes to 1.14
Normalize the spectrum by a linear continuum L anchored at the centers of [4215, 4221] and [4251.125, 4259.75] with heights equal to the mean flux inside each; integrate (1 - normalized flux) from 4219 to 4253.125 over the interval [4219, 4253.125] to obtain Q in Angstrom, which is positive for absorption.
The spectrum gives 1.88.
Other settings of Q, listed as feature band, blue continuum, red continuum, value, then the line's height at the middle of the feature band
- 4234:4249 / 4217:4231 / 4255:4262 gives 0.37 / 19.6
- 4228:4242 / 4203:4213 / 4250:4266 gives 0.45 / 19.9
